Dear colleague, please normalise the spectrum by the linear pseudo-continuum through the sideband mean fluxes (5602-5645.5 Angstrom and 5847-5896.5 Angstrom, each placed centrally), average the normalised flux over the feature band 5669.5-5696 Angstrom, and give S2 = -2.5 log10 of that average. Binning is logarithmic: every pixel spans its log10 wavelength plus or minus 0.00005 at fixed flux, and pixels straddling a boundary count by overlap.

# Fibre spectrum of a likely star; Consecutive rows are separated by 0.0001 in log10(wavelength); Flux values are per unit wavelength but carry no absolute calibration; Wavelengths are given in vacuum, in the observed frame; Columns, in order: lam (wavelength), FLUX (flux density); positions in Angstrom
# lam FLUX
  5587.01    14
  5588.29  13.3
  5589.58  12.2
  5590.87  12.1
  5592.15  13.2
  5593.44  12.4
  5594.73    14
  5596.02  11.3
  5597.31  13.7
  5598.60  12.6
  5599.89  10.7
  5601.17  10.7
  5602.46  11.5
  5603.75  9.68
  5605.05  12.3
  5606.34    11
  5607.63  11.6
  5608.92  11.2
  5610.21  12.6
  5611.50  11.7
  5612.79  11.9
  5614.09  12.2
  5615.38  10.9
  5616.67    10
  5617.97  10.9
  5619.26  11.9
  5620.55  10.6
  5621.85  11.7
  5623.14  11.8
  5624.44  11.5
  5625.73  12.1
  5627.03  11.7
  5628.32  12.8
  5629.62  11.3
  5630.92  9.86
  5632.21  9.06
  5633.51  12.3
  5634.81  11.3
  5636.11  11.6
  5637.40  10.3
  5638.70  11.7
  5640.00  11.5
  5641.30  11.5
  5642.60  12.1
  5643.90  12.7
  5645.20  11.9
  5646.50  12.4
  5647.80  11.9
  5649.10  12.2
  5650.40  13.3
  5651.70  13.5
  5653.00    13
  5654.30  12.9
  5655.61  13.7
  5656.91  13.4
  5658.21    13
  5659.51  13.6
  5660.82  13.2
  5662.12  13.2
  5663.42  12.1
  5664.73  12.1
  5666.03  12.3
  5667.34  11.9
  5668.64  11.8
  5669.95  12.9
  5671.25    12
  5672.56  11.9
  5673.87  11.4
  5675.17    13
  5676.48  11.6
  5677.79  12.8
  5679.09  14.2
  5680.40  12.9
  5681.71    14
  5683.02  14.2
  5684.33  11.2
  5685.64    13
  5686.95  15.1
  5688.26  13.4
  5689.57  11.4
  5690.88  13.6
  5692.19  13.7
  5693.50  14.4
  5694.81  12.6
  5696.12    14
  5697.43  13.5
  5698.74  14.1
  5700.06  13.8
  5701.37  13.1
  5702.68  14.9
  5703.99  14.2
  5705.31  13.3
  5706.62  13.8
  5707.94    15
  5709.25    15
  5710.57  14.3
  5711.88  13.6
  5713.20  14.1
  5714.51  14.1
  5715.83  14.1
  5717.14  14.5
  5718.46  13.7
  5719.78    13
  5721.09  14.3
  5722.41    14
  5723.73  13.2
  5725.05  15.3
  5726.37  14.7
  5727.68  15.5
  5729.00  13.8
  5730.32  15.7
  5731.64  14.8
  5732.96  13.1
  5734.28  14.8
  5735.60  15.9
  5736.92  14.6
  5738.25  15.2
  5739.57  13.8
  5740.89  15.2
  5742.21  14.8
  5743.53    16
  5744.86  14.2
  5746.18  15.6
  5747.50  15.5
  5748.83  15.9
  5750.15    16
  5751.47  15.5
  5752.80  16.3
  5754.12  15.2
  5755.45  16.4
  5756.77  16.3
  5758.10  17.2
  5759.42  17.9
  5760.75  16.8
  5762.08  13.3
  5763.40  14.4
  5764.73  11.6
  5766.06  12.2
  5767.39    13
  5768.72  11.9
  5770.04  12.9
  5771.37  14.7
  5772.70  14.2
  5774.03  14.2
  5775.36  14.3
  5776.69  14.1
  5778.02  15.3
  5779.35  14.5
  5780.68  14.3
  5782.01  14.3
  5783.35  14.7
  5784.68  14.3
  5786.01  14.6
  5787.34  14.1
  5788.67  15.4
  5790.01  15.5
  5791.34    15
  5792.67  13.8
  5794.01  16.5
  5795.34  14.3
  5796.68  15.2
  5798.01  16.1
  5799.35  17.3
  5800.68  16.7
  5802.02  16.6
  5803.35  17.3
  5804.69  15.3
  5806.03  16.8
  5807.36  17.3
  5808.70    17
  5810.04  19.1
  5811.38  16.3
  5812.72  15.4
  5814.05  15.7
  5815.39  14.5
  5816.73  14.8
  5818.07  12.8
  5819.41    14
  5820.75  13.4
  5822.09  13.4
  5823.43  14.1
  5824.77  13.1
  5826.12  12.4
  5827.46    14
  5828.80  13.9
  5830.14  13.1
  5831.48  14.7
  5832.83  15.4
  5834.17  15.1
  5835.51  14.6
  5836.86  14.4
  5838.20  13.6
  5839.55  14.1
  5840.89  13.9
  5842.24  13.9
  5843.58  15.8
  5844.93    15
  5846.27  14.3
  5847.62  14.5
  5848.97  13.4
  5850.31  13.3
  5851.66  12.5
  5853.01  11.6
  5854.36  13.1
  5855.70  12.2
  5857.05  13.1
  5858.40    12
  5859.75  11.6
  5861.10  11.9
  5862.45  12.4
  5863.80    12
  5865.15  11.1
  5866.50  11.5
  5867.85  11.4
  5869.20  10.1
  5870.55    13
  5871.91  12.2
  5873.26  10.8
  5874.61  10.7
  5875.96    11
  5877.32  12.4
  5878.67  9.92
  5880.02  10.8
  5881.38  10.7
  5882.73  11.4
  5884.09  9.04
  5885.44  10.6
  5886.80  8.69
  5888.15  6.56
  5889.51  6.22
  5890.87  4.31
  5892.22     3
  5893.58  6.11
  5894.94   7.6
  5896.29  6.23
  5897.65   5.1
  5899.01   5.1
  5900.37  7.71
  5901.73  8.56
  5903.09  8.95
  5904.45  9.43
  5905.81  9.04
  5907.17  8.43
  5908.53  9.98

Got -0.16 mag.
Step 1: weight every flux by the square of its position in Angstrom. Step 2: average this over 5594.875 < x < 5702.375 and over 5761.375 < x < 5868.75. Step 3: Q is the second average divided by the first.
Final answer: 1.2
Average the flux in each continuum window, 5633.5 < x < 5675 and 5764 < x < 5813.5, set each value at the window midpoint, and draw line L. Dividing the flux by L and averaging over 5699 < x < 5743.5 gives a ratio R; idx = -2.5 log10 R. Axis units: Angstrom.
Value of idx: -0.05 mag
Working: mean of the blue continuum 12.3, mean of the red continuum 15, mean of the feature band 14.4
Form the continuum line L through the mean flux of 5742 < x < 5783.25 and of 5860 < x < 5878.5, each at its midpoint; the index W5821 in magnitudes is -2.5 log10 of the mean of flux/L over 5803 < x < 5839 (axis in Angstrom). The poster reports -0.14 mag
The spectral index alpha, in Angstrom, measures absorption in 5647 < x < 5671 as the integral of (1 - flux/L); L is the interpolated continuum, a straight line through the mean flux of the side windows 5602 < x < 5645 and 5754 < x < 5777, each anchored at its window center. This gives -1.2 Angstrom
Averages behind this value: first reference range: 11.4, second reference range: 14.5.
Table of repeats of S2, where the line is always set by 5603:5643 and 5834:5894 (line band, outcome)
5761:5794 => -0.22 mag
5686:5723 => -0.21 mag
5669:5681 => -0.10 mag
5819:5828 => -0.17 mag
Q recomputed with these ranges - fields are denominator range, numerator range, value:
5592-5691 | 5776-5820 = 1.34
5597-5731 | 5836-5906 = 0.91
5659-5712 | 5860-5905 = 0.75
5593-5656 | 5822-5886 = 1.17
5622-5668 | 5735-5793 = 1.27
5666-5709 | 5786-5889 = 1.08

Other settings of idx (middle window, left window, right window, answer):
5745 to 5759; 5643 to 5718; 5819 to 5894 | -0.247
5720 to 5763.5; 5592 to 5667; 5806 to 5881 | -0.192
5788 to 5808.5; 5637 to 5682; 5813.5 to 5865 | -0.195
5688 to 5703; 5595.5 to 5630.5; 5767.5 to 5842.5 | -0.048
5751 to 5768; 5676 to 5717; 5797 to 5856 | -0.068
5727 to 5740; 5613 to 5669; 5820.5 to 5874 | -0.179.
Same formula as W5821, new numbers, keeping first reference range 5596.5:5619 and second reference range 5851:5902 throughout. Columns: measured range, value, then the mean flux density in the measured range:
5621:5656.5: -0.06 mag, 11.9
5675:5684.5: -0.18 mag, 13.1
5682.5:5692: -0.19 mag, 13.1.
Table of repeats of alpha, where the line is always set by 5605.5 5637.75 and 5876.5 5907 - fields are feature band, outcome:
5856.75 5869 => -4.86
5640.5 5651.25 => -1.15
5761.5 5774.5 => -4.93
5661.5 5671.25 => -1.33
